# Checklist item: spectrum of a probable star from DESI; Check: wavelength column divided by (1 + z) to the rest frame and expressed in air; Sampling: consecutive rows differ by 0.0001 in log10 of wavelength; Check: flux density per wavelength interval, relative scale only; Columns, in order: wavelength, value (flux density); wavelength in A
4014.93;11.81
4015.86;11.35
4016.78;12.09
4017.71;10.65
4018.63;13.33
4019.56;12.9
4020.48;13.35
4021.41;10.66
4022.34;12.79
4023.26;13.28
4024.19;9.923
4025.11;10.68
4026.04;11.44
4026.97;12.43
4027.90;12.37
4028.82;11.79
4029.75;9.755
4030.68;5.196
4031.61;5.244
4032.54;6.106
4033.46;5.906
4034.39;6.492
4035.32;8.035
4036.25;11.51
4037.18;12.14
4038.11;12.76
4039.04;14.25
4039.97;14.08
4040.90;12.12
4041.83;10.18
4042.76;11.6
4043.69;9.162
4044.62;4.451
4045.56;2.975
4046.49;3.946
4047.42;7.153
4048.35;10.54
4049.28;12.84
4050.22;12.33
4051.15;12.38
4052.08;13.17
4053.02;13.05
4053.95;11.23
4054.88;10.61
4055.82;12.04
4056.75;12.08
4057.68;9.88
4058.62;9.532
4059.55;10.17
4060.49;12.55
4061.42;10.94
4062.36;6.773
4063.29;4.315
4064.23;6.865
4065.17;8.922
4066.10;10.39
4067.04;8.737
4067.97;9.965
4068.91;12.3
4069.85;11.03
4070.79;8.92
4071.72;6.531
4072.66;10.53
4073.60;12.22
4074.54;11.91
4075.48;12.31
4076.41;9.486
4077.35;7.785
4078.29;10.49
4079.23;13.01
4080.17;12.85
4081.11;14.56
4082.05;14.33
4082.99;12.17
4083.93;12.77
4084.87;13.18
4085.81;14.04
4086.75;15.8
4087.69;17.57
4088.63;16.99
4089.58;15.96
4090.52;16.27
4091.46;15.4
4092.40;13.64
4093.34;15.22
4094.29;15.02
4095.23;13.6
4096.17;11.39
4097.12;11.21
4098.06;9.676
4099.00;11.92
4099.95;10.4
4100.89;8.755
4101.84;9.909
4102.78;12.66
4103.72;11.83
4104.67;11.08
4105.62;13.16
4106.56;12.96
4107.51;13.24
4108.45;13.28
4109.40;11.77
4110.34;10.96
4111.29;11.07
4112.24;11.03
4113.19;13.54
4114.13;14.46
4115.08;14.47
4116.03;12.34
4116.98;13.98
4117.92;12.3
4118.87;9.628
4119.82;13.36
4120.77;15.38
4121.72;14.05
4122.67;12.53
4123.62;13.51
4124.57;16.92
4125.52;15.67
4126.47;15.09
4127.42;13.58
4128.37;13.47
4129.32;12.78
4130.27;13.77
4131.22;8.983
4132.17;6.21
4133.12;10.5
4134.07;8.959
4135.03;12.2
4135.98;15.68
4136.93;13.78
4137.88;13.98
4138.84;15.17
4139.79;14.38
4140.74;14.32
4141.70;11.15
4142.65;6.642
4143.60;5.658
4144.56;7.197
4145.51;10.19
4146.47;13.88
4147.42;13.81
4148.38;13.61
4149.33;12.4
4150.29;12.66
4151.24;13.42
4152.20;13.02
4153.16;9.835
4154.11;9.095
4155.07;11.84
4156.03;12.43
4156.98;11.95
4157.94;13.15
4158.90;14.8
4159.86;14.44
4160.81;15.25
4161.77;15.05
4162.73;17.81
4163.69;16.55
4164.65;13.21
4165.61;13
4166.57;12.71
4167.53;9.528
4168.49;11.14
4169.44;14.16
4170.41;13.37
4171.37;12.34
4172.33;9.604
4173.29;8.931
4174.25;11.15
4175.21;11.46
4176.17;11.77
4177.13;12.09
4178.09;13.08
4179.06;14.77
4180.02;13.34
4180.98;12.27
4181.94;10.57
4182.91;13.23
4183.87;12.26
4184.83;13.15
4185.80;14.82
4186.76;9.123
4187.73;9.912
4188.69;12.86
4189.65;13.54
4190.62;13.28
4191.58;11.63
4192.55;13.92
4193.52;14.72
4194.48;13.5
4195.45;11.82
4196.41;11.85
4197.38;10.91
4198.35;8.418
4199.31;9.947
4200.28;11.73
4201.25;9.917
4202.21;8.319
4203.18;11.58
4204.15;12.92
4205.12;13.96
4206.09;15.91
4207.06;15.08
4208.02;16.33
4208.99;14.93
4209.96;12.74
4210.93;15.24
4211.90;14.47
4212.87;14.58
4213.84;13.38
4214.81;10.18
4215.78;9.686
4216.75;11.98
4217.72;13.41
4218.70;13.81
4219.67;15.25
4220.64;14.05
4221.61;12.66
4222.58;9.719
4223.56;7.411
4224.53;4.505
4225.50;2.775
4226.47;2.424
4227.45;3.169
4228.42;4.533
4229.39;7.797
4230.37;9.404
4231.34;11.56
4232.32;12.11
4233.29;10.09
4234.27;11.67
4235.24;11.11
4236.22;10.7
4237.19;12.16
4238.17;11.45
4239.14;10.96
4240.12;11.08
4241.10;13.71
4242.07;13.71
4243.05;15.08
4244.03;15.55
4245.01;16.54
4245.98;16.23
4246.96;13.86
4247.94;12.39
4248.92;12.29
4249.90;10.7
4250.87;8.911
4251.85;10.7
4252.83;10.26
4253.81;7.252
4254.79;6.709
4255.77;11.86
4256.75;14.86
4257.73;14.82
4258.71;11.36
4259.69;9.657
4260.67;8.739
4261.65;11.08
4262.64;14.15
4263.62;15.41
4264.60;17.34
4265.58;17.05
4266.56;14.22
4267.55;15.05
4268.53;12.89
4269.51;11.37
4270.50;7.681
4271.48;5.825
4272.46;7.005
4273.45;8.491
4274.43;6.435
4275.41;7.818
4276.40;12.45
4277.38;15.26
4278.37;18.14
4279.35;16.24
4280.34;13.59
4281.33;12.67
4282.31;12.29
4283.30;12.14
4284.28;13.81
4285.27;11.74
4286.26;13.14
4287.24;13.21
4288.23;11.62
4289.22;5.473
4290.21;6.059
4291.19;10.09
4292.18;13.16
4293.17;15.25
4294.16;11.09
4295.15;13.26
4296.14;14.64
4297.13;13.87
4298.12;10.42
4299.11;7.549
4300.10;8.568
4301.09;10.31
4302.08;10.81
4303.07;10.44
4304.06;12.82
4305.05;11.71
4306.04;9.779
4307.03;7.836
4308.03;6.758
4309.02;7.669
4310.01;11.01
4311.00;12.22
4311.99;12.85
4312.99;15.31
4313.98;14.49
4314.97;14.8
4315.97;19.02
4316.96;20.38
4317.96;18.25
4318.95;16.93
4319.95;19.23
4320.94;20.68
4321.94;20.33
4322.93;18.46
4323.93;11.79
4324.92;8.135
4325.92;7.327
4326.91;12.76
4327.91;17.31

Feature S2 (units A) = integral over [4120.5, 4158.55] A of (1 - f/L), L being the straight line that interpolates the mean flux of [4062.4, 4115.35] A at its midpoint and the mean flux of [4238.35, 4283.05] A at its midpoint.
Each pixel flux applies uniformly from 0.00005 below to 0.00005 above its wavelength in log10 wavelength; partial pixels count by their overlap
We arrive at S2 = -0.8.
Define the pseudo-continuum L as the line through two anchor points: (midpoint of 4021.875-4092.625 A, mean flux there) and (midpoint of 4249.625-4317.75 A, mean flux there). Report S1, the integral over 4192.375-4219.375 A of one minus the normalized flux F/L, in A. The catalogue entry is -2.8 A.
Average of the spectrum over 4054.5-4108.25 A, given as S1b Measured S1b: 11.7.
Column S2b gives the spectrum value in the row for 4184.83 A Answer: 13.15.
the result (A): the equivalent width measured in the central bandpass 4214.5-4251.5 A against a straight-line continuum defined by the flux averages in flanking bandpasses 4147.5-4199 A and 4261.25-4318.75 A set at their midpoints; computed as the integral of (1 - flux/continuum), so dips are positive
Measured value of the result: 4.3 A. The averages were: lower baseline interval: 12.5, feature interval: 10.9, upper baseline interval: 12.2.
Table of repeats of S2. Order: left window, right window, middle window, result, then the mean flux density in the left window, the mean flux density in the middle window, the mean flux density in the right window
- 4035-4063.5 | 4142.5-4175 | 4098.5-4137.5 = -3.19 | 10.3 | 12.5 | 12.2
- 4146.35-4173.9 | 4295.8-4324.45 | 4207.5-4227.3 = 2.60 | 12.8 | 11.3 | 13.4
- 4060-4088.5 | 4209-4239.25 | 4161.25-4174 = -2.44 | 11.2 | 12.8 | 10.5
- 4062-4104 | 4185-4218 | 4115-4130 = -2.03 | 11.8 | 13.7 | 12.5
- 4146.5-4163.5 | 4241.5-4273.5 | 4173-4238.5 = 6.26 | 13.3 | 11.5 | 12.1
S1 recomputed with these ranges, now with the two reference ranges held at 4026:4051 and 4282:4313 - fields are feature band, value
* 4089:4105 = -4.5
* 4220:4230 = 3.4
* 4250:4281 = -2.3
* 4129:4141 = -2.6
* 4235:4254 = -2.8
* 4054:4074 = -0.3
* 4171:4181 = -1.5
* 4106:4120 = -3.6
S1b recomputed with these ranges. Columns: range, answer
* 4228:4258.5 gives 11.6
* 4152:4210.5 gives 12.6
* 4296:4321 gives 12.9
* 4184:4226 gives 12.1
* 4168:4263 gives 11.7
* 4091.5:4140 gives 12.7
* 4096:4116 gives 11.9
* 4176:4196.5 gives 12.6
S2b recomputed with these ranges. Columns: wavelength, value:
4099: 11.92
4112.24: 11.03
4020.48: 13.35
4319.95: 19.23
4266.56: 14.22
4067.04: 8.737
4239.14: 10.96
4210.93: 15.24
